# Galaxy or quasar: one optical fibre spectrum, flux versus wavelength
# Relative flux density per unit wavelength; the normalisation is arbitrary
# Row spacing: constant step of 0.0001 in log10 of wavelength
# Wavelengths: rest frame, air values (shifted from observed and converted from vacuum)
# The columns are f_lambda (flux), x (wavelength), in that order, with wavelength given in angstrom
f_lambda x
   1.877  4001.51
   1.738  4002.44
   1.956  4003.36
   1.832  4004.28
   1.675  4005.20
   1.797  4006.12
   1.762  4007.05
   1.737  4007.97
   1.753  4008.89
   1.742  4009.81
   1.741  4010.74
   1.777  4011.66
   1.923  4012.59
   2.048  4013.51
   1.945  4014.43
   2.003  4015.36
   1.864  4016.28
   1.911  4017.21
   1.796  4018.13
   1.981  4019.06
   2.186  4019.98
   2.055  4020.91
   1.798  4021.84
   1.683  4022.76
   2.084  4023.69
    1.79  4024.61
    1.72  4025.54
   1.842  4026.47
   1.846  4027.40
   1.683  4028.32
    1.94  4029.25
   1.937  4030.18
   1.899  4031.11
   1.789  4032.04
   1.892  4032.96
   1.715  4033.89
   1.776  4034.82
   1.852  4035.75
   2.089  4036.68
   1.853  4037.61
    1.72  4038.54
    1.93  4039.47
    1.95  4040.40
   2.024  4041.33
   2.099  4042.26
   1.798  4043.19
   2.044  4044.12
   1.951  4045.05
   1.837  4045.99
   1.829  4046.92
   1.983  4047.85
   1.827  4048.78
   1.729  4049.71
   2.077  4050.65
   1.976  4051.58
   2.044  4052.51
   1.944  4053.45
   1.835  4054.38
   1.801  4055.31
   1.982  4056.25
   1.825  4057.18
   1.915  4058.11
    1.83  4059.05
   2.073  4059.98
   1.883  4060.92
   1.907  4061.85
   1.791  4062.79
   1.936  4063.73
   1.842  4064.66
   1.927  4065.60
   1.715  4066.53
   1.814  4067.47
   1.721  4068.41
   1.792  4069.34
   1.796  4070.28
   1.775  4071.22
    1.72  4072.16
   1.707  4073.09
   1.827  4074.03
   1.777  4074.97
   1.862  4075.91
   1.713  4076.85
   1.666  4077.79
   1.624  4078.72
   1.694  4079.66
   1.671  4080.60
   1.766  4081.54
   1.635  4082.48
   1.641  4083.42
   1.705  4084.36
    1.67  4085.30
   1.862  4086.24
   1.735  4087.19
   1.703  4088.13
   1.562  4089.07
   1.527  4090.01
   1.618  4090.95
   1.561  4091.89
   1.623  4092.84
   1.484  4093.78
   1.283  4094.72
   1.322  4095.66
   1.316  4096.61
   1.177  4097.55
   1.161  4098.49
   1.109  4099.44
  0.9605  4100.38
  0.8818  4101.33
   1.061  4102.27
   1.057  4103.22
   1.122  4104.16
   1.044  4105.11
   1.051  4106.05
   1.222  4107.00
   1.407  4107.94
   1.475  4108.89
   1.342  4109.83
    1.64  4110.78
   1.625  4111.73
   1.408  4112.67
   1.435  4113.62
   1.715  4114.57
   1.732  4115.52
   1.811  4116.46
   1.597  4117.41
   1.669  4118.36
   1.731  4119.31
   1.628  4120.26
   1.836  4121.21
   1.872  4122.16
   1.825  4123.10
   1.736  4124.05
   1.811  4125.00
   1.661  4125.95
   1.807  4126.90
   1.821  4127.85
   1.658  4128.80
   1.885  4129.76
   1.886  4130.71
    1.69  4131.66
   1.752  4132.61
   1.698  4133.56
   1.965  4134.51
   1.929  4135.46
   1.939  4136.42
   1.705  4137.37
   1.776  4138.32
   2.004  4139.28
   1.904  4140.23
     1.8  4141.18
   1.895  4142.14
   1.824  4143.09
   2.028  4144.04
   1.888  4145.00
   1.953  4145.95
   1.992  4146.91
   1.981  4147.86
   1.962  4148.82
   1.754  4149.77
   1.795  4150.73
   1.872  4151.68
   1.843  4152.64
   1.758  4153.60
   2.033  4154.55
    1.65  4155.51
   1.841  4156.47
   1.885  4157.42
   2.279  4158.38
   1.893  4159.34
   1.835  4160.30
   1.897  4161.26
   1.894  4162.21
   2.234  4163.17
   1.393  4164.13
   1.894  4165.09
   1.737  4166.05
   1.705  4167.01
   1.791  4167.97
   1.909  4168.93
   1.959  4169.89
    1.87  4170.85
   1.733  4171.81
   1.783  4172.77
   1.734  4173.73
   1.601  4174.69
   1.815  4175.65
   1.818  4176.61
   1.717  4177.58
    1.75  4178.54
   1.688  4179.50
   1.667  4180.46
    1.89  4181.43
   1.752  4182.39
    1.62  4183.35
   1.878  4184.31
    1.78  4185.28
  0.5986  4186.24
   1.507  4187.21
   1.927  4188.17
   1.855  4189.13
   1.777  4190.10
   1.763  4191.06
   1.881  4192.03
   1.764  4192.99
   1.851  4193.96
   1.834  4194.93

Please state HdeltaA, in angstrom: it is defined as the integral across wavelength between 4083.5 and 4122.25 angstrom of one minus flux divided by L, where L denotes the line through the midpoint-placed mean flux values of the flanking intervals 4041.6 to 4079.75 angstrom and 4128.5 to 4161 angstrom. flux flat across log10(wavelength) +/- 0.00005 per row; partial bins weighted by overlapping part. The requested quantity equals 8.47 angstrom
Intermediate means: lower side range 1.85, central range 1.45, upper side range 1.87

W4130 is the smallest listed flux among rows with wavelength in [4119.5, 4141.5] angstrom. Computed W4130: 1.628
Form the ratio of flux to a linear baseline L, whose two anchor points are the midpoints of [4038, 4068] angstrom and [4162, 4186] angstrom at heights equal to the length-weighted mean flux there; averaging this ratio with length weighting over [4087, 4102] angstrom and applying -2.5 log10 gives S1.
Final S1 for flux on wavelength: 0.33 mag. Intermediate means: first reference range 1.9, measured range 1.37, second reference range 1.77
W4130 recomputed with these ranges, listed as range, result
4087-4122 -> 0.8818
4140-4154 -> 1.754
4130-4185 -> 1.393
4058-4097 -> 1.283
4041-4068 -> 1.715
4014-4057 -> 1.683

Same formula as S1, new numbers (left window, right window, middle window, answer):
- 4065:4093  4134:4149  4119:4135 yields 0.05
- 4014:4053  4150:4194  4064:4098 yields 0.12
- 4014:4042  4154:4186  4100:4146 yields 0.12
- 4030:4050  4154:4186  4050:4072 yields 0.00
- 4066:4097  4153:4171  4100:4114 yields 0.35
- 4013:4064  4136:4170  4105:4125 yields 0.19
